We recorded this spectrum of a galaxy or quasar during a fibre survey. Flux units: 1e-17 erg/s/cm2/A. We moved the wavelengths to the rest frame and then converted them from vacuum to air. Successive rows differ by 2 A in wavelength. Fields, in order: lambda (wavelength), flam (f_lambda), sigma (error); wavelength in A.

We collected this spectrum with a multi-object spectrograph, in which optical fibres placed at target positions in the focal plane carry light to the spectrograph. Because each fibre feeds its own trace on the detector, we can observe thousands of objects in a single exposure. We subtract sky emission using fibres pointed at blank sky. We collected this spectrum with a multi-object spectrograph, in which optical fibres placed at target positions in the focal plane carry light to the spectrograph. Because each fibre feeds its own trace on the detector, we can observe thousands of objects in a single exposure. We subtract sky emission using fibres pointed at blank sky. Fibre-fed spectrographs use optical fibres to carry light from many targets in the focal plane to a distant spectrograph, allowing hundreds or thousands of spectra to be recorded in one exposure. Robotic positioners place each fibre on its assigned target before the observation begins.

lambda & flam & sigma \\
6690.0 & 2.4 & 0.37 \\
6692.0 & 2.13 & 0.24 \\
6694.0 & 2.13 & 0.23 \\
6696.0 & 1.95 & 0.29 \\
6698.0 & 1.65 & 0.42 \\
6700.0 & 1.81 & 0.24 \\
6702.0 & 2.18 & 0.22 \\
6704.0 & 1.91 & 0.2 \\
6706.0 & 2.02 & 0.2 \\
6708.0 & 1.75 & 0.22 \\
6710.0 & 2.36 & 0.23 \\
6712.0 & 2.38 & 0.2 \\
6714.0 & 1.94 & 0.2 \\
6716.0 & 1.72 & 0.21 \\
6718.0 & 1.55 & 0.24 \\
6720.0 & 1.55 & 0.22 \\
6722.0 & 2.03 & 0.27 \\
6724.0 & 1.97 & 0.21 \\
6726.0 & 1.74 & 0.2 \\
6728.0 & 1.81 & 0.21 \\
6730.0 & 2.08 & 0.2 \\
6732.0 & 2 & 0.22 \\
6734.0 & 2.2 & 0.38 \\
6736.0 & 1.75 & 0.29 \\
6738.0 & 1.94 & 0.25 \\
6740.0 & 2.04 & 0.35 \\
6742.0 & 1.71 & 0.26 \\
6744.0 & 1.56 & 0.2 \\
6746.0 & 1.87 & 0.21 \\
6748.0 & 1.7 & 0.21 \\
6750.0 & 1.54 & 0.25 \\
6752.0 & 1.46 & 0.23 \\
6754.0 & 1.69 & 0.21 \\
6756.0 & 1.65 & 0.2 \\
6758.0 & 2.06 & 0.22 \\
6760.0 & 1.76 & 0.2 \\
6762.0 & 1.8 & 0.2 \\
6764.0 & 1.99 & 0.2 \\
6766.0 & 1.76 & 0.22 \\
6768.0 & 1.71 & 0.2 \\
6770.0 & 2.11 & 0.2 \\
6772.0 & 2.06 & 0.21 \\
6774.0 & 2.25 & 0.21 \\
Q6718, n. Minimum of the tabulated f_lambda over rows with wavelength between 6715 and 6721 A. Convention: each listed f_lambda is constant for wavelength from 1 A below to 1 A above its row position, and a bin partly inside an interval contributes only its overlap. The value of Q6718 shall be 1.55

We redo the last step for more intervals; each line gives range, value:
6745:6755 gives 1.46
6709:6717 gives 1.72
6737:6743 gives 1.71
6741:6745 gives 1.56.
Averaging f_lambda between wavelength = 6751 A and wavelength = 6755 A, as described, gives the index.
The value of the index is 1.57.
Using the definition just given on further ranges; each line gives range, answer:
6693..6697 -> 2.04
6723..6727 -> 1.85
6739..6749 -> 1.78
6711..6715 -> 2.16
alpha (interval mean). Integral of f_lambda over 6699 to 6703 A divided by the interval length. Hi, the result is 2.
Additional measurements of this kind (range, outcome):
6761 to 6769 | 1.81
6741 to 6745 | 1.64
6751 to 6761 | 1.72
